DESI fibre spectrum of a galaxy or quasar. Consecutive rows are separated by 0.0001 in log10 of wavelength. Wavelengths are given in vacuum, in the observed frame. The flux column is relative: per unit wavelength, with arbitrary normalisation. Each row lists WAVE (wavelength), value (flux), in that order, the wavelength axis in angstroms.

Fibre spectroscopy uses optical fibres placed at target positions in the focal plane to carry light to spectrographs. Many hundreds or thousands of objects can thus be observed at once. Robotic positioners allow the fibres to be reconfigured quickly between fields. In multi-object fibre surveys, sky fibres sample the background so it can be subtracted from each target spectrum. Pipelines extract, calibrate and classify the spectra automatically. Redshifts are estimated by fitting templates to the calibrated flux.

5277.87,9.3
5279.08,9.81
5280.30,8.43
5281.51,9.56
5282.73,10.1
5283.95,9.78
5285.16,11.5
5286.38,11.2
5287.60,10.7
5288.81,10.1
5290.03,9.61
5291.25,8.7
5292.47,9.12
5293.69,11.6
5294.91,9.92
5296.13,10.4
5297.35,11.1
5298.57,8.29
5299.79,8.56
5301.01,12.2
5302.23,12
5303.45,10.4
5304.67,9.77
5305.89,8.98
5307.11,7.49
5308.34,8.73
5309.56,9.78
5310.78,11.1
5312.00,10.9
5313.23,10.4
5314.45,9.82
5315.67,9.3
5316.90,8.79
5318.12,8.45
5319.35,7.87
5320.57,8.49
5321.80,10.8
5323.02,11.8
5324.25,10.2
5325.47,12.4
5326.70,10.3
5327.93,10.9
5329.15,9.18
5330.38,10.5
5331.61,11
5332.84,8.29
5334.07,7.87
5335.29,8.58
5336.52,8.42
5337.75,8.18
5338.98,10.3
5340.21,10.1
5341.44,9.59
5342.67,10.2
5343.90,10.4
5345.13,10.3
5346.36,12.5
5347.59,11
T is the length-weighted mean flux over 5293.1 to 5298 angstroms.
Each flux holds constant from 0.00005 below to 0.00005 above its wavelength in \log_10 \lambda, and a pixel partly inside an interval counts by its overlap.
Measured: 10.7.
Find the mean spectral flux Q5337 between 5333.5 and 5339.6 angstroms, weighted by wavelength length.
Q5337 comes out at 8.68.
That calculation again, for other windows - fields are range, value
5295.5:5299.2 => 9.92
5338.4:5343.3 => 10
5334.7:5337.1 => 8.5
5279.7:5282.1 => 9.02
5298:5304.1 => 10.3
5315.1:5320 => 8.59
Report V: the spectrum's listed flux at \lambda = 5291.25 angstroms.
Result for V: 8.7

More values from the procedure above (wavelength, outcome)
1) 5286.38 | 11.2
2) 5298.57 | 8.29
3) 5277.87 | 9.3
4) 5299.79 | 8.56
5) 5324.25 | 10.2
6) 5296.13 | 10.4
